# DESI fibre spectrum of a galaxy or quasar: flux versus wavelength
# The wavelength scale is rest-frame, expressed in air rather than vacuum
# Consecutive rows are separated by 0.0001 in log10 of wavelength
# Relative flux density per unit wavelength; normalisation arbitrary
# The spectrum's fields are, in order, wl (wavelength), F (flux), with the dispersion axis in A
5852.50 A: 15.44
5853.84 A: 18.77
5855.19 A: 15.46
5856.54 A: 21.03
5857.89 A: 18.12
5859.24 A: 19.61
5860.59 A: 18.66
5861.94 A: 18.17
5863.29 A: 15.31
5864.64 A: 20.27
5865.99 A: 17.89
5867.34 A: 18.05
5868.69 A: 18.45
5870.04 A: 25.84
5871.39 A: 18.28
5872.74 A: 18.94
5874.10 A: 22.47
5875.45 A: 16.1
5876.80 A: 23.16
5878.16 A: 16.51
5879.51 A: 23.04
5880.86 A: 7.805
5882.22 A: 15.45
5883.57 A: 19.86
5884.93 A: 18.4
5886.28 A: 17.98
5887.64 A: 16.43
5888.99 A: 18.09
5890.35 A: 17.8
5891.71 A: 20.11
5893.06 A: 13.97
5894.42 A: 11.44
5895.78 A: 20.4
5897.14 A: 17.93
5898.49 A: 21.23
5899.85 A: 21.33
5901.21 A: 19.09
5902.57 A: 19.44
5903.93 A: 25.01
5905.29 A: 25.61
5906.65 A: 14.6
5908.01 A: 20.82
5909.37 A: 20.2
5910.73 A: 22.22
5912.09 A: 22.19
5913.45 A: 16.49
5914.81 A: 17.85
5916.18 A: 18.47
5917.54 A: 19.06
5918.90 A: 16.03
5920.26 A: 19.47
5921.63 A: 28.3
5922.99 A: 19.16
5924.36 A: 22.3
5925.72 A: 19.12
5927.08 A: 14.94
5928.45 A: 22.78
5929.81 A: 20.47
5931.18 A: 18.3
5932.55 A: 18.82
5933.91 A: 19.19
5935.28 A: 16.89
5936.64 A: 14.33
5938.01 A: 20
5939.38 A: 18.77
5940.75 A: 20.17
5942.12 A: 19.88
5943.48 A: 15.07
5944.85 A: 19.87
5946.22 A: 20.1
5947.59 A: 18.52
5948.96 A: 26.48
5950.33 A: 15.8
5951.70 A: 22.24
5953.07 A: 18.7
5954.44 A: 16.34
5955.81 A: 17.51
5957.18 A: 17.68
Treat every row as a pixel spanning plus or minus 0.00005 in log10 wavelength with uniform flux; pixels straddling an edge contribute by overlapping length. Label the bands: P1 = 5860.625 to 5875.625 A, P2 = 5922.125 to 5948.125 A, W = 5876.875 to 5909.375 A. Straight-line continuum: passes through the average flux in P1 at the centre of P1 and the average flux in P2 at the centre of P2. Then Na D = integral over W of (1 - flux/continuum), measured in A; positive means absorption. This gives 1.0 A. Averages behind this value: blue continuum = 19.2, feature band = 18.5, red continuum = 18.9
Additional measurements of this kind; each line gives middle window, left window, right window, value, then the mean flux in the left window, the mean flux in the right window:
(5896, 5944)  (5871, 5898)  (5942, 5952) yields -2.1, 17.7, 19.7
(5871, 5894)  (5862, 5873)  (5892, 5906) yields 1.8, 19.1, 19.6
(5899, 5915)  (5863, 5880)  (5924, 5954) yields -0.9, 19.6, 19.2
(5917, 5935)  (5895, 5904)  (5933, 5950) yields -0.3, 20.2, 19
